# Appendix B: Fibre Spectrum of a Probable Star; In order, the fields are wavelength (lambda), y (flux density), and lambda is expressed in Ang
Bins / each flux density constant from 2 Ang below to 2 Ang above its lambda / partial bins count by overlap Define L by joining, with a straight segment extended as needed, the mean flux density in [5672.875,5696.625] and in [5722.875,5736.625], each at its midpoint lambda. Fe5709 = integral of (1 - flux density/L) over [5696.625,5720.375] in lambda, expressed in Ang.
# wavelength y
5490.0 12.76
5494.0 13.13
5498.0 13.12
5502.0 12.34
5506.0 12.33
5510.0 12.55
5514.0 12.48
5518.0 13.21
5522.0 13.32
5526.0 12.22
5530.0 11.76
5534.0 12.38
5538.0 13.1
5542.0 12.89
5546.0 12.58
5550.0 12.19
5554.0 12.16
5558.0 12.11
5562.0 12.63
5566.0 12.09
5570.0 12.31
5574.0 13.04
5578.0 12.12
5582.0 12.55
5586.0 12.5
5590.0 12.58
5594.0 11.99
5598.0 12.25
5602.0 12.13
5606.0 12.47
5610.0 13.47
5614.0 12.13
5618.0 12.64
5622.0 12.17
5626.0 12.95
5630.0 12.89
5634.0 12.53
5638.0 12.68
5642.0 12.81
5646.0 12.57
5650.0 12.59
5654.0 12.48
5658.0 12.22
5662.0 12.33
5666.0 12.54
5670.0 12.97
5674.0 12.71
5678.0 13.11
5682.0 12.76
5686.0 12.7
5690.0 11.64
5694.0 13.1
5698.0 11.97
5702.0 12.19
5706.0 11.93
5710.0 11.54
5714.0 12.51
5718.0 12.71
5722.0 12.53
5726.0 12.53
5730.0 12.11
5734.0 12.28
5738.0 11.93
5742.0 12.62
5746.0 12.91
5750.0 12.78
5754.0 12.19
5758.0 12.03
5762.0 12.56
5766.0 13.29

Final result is 0.6 Ang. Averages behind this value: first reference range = 12.7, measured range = 12.2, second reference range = 12.3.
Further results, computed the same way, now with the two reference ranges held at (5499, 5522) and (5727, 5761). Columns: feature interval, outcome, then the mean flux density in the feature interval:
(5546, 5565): 0.48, 12.3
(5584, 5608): 0.46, 12.3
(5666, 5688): -0.65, 12.8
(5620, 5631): -0.11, 12.7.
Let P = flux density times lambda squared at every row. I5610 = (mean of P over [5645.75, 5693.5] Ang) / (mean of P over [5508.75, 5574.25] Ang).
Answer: 1.05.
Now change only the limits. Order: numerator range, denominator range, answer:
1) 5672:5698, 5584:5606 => 1.06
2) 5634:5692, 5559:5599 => 1.04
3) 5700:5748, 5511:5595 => 1.05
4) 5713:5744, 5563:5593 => 1.05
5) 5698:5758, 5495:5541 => 1.05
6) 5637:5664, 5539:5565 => 1.04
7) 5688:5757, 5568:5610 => 1.04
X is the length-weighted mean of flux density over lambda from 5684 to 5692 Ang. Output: 12.2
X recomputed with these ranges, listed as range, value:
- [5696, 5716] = 12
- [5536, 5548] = 12.9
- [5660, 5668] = 12.4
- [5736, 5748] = 12.5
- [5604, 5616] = 12.7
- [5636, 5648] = 12.7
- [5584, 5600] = 12.3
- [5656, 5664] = 12.3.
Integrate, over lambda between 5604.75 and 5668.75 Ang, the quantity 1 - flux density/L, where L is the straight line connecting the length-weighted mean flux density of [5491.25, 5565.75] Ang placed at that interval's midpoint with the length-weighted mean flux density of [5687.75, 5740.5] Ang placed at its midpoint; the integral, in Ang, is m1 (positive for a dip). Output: -1.1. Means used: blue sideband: 12.6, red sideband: 12.2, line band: 12.6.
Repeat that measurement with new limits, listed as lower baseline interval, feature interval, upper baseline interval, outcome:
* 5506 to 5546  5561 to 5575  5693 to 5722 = 0.1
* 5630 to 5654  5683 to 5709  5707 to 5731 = 0.3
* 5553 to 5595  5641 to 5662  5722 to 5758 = -0.2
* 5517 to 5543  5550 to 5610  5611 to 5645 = 1.2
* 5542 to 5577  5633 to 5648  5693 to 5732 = -0.4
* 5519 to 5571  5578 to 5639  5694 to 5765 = -0.5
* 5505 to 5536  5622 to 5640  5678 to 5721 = -0.4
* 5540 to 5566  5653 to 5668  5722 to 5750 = 0.0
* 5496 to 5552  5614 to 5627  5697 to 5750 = 0.0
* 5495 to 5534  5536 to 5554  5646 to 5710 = -0.1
